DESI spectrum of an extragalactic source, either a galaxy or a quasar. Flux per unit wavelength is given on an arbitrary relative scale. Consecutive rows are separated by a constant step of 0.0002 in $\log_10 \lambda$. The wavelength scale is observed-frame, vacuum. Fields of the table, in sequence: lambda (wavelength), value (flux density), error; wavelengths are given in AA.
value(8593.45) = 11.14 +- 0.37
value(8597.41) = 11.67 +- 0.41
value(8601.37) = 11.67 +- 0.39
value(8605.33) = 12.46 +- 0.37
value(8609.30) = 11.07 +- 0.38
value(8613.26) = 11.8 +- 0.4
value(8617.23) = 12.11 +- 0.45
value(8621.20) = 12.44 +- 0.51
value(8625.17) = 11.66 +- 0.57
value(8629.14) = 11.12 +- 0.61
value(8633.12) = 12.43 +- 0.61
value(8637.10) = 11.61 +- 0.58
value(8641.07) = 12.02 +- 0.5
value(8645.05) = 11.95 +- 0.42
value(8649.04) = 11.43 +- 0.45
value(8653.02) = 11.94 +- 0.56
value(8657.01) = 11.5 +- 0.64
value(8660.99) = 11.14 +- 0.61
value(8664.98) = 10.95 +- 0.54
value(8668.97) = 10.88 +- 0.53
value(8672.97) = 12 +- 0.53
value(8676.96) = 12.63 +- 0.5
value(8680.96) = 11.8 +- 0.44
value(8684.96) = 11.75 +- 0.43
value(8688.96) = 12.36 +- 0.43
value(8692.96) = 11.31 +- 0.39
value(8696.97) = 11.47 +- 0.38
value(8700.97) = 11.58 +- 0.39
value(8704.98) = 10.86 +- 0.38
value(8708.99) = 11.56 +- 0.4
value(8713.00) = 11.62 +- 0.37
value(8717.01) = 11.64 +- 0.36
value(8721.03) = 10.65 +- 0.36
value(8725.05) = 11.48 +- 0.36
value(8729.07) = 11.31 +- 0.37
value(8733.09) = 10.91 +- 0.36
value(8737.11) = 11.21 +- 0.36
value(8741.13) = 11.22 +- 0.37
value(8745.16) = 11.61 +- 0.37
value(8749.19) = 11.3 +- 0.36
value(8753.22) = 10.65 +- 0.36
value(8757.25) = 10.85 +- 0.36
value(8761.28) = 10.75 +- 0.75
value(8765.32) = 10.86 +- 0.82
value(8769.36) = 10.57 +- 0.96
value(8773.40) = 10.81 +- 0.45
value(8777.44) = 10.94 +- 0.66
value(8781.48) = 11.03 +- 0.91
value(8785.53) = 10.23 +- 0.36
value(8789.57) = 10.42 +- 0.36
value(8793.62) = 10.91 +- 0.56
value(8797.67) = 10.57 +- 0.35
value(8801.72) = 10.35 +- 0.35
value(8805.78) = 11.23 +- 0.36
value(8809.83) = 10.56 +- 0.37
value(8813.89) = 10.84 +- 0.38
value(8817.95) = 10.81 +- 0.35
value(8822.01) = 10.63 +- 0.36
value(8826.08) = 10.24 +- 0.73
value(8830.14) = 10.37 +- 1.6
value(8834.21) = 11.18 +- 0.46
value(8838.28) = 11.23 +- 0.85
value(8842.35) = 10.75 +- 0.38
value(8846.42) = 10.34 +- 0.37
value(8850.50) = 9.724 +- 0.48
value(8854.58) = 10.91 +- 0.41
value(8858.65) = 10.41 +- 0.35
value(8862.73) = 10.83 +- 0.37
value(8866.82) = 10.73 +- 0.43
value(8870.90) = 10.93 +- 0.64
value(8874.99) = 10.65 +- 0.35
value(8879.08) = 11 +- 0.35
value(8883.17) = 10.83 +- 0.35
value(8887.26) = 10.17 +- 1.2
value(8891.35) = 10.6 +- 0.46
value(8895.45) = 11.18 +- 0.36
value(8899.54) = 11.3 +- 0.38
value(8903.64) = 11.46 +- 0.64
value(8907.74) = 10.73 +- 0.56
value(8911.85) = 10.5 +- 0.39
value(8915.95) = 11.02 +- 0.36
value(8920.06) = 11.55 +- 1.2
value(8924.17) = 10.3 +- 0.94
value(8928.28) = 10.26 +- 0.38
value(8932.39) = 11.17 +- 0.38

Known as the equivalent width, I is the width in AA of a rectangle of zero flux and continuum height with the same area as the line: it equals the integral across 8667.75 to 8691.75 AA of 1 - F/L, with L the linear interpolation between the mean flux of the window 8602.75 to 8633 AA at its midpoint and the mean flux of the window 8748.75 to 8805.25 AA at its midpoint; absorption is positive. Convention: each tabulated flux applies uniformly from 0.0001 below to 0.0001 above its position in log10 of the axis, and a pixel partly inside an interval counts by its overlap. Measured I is -1.1 AA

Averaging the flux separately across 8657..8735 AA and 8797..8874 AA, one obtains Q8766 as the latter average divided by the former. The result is 0.93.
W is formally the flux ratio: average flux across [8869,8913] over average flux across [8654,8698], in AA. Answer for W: 0.9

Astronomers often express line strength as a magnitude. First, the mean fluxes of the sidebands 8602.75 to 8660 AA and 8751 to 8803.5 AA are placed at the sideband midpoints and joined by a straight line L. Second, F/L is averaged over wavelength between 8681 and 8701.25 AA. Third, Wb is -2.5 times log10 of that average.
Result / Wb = -0.034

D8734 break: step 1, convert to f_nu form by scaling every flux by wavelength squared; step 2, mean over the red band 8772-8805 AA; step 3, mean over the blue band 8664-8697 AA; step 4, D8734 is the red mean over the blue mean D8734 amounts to 0.93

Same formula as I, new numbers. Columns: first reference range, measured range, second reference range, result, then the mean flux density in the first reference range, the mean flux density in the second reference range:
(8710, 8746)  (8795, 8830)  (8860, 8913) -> 1.3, 11.3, 10.8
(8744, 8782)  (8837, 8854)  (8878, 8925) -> 0.6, 10.9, 10.9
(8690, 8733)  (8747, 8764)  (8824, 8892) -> 0.4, 11.4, 10.6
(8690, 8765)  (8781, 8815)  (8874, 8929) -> 1.3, 11.2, 10.8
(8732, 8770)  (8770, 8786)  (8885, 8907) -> 0.3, 11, 10.9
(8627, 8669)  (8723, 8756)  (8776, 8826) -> -0.5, 11.6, 10.7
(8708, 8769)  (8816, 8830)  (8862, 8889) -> 0.5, 11.2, 10.7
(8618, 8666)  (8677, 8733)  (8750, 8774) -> -1.5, 11.7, 10.8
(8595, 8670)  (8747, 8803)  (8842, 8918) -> 2.0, 11.7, 10.7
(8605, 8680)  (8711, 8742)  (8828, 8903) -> 0.3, 11.7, 10.7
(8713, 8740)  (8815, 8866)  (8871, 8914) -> 1.6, 11.2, 10.8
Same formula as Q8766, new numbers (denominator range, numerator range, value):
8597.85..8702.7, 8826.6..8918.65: 0.92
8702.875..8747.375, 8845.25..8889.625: 0.94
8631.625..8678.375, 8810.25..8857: 0.91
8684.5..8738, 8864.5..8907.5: 0.95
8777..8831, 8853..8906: 1.02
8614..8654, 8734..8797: 0.92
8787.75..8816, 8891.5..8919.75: 1.03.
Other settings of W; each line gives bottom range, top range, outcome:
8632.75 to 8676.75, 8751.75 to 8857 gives 0.92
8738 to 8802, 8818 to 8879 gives 0.98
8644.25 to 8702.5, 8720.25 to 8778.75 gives 0.95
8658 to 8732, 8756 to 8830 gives 0.93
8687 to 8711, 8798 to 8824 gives 0.93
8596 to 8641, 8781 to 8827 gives 0.90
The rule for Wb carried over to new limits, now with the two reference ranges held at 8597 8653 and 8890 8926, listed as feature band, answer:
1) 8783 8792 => 0.09 mag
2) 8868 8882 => 0.02 mag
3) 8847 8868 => 0.06 mag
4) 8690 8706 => 0.02 mag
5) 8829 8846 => 0.03 mag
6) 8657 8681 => 0.01 mag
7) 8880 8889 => 0.05 mag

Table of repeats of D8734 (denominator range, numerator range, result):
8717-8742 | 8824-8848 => 0.98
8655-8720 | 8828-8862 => 0.95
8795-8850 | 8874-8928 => 1.03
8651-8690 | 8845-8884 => 0.95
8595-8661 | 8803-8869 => 0.95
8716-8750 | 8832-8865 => 0.97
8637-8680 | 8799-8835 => 0.95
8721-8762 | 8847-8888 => 0.98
